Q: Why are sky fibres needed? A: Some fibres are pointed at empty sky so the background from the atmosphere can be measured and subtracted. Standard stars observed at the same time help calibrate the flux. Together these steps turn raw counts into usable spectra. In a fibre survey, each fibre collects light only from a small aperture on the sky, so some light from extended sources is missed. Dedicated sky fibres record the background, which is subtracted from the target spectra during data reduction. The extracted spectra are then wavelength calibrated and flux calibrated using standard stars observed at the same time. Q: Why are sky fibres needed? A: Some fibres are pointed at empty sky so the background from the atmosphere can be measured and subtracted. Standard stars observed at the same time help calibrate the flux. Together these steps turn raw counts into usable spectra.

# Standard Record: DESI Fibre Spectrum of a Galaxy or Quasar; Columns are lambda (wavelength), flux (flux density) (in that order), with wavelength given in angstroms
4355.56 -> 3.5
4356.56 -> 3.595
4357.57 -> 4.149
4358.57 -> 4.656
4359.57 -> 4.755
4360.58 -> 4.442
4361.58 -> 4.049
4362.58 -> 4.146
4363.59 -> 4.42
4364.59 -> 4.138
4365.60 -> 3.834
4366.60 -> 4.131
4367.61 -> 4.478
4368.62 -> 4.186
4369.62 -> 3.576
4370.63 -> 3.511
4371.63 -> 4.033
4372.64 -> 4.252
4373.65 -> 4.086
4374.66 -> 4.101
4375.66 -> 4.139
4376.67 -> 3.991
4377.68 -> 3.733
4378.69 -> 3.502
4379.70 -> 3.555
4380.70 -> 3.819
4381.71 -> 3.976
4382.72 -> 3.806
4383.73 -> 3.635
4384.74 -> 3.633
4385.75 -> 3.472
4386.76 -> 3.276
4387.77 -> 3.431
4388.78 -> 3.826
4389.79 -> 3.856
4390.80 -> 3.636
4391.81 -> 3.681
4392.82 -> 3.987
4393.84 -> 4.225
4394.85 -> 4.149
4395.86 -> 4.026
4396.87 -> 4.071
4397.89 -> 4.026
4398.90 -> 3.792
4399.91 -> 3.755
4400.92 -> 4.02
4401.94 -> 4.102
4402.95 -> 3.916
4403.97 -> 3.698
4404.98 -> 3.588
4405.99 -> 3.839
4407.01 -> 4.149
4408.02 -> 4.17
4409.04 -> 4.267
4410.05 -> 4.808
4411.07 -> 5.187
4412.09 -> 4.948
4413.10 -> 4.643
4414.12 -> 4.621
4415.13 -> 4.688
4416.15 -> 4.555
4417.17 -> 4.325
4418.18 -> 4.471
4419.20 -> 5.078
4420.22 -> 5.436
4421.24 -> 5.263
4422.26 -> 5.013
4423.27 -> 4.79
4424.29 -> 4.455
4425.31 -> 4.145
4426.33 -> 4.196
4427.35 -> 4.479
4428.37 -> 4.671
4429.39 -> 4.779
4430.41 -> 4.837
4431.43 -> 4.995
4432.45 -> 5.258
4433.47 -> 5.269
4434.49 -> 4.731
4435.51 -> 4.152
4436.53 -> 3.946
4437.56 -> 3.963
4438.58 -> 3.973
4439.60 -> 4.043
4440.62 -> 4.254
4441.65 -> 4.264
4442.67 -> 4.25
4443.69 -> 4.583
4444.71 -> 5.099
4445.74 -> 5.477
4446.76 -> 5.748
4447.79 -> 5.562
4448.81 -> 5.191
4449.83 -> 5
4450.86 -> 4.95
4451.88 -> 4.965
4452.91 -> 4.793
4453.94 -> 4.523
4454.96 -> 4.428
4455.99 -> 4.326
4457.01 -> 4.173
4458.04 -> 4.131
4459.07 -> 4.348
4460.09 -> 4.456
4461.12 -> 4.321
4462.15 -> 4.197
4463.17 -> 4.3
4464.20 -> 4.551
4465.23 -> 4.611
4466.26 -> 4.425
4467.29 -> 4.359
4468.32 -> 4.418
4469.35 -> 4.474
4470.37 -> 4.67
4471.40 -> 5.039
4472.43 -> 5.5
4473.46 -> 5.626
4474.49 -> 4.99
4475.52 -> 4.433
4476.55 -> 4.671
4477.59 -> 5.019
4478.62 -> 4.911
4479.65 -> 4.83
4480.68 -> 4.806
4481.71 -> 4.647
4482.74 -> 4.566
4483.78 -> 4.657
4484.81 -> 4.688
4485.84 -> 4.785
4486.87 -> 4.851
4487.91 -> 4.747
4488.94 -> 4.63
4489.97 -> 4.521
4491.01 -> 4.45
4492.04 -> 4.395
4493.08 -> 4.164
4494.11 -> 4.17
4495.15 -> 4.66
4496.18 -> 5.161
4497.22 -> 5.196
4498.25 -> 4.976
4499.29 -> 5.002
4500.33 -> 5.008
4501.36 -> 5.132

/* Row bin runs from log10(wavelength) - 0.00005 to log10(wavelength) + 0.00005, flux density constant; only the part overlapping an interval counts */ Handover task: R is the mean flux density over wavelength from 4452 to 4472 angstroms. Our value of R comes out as 4.46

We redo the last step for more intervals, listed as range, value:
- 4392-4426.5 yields 4.36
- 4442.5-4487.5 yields 4.74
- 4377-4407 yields 3.8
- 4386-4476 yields 4.47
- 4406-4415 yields 4.56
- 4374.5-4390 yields 3.73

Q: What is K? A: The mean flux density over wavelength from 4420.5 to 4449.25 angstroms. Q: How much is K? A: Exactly 4.7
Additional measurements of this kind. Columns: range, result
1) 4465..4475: 4.82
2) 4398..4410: 3.98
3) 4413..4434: 4.76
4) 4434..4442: 4.16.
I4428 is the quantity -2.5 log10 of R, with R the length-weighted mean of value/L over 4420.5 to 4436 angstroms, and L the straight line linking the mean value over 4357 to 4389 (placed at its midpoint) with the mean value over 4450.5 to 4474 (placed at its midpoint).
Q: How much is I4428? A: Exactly -0.10 mag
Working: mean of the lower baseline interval 3.96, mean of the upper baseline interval 4.59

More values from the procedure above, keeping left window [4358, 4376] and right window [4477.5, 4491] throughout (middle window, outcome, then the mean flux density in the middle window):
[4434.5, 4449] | -0.02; 4.6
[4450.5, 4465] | 0.03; 4.46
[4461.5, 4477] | -0.01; 4.68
